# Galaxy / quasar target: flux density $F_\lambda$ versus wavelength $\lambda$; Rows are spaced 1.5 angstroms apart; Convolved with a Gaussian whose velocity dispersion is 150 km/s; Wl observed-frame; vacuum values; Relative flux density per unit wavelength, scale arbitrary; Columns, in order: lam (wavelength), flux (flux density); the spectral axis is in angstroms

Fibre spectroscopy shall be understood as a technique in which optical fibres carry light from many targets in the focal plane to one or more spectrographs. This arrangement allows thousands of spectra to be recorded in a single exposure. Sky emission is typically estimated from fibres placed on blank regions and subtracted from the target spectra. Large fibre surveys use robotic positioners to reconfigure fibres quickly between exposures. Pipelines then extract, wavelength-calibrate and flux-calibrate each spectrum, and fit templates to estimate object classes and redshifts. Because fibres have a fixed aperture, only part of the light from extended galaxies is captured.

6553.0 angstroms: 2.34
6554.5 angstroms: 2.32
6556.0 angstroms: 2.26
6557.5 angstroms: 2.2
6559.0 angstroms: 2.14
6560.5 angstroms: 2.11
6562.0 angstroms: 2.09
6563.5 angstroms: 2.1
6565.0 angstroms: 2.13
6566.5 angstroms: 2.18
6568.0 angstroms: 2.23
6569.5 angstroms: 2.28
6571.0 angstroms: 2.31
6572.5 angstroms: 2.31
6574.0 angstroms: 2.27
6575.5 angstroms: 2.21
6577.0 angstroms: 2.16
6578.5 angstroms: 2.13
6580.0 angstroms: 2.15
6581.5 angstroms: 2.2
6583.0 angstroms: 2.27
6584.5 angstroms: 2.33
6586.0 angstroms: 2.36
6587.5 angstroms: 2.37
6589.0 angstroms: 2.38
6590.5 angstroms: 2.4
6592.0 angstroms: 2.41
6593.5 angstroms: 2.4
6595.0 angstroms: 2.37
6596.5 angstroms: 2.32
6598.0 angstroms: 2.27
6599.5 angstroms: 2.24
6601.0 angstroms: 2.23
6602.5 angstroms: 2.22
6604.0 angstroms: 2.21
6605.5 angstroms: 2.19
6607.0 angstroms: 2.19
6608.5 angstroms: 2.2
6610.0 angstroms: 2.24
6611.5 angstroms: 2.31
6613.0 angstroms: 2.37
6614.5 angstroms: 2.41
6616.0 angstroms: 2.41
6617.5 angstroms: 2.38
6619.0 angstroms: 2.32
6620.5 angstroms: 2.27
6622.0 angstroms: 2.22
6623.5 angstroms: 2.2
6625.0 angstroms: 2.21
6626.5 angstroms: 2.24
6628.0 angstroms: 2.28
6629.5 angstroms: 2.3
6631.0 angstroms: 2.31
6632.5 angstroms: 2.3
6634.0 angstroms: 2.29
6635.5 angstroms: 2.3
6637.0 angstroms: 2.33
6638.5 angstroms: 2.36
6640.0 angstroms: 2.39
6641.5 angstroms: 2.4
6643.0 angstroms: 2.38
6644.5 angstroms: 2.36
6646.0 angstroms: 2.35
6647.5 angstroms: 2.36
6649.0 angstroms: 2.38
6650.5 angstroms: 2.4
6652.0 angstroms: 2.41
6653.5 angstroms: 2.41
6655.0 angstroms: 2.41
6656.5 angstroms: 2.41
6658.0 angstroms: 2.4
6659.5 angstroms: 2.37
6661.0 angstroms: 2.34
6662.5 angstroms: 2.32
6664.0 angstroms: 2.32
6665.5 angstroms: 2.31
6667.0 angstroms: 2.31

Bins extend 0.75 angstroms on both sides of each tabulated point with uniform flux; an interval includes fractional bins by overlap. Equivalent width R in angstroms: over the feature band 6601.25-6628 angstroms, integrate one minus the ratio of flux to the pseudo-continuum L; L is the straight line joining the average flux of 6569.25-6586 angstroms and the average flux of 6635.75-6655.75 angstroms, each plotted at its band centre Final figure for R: 0.5 angstroms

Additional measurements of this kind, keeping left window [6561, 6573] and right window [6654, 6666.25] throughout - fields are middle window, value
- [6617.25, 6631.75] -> 0.2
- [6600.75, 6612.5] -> 0.2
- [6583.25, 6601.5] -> -0.8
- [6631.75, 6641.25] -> 0.0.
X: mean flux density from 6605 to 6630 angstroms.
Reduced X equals 2.28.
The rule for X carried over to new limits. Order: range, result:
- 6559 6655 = 2.29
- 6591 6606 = 2.29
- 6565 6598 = 2.28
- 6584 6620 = 2.31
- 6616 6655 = 2.33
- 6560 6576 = 2.2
